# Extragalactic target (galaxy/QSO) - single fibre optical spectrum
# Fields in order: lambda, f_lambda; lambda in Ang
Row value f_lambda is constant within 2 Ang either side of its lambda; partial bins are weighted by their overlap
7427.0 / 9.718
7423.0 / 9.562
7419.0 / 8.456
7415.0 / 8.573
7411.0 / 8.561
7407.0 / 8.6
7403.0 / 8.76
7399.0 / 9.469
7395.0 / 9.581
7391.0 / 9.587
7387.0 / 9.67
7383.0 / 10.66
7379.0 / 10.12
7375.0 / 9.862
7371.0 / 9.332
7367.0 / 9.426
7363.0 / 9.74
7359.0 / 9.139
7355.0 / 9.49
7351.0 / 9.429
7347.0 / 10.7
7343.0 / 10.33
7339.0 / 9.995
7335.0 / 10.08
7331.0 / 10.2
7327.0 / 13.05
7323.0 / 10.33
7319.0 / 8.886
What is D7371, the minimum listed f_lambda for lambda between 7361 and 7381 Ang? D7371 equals 9.332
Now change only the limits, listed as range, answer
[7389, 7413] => 8.561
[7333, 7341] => 9.995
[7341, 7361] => 9.139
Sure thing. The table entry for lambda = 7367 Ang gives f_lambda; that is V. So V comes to 9.426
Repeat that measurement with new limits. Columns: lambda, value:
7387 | 9.67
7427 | 9.718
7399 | 9.469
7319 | 8.886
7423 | 9.562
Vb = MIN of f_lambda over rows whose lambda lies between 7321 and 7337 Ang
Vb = 10.08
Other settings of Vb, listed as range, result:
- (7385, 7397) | 9.581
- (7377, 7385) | 10.12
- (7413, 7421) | 8.456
